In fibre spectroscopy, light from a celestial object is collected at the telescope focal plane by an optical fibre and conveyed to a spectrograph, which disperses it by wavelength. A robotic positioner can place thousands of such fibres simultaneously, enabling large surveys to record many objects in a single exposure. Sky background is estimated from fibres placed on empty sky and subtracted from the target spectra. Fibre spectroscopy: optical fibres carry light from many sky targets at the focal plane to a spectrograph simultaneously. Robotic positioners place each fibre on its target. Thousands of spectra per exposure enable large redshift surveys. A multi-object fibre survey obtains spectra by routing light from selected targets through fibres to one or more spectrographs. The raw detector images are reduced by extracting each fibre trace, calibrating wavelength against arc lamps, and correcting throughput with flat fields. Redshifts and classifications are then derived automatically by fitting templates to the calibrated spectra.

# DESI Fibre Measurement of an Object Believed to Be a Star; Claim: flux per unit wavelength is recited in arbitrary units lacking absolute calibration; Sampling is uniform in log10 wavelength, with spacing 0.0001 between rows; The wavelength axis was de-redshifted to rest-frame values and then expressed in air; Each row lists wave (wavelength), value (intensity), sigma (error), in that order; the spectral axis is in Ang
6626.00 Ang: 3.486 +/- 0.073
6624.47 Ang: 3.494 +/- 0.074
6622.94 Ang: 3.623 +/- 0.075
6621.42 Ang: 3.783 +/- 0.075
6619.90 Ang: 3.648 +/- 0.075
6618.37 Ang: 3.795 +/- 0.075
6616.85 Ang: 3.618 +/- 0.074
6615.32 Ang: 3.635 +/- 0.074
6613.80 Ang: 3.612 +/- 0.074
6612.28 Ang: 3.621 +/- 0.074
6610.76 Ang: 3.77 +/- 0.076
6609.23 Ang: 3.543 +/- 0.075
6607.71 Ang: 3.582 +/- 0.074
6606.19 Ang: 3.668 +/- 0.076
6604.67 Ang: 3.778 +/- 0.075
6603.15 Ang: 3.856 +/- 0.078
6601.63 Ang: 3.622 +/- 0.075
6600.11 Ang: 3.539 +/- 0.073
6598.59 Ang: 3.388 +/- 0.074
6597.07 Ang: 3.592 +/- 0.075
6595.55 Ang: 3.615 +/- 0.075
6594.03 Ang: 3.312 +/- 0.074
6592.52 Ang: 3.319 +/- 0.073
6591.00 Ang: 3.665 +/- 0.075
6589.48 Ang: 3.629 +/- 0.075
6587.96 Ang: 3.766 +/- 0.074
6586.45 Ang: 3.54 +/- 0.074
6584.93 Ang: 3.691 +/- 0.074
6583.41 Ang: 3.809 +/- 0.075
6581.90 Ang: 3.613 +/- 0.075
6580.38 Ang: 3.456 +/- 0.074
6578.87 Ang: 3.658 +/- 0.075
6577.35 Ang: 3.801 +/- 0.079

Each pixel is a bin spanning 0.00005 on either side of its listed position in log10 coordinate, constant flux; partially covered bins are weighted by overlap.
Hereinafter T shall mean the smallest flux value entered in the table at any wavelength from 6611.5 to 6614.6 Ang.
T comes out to 3.612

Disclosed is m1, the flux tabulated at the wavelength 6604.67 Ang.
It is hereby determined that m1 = 3.778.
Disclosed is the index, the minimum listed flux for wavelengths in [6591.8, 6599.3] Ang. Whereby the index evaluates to 3.312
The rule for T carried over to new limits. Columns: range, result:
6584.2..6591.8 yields 3.54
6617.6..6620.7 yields 3.648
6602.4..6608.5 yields 3.582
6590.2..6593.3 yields 3.319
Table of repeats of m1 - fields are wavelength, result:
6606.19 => 3.668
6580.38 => 3.456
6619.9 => 3.648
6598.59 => 3.388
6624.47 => 3.494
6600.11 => 3.539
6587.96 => 3.766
